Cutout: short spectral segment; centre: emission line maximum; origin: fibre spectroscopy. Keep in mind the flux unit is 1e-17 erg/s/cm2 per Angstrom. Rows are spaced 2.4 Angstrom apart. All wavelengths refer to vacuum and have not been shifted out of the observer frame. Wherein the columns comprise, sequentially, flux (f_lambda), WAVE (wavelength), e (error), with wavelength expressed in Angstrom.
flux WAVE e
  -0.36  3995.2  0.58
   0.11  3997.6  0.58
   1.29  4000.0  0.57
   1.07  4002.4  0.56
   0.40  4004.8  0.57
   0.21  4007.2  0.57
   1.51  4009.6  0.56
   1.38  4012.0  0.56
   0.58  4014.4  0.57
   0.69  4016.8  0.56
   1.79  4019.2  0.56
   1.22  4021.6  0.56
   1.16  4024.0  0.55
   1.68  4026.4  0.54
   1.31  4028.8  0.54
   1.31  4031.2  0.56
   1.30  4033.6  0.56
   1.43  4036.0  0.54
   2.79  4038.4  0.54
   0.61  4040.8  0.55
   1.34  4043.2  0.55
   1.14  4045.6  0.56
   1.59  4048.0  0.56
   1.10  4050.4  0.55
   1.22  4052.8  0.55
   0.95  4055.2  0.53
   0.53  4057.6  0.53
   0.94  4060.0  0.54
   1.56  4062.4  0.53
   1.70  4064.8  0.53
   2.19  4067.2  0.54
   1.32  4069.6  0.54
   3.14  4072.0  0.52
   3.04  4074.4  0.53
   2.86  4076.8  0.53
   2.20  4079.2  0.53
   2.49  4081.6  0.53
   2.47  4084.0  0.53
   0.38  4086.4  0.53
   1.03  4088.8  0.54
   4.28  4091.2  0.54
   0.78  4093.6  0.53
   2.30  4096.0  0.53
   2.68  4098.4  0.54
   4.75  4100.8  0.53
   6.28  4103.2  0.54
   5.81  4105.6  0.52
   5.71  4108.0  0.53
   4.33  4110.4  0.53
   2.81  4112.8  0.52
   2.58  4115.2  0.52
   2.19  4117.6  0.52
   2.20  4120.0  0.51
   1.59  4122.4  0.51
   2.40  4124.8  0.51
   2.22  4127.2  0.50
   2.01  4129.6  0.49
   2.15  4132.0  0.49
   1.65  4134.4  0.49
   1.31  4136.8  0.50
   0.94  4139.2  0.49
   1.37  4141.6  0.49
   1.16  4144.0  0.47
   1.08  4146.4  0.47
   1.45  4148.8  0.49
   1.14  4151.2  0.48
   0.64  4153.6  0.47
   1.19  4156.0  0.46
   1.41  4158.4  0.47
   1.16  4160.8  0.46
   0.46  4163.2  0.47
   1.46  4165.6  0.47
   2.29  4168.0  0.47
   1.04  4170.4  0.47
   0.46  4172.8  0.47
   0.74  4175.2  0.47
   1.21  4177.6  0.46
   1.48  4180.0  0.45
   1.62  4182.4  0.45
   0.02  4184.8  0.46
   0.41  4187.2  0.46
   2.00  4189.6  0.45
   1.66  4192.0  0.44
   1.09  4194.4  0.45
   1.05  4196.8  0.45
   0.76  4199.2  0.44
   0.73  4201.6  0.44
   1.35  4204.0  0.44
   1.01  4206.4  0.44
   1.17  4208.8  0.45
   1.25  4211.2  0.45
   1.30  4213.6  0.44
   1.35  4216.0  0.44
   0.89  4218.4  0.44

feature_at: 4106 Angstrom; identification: Lyman alpha 1216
